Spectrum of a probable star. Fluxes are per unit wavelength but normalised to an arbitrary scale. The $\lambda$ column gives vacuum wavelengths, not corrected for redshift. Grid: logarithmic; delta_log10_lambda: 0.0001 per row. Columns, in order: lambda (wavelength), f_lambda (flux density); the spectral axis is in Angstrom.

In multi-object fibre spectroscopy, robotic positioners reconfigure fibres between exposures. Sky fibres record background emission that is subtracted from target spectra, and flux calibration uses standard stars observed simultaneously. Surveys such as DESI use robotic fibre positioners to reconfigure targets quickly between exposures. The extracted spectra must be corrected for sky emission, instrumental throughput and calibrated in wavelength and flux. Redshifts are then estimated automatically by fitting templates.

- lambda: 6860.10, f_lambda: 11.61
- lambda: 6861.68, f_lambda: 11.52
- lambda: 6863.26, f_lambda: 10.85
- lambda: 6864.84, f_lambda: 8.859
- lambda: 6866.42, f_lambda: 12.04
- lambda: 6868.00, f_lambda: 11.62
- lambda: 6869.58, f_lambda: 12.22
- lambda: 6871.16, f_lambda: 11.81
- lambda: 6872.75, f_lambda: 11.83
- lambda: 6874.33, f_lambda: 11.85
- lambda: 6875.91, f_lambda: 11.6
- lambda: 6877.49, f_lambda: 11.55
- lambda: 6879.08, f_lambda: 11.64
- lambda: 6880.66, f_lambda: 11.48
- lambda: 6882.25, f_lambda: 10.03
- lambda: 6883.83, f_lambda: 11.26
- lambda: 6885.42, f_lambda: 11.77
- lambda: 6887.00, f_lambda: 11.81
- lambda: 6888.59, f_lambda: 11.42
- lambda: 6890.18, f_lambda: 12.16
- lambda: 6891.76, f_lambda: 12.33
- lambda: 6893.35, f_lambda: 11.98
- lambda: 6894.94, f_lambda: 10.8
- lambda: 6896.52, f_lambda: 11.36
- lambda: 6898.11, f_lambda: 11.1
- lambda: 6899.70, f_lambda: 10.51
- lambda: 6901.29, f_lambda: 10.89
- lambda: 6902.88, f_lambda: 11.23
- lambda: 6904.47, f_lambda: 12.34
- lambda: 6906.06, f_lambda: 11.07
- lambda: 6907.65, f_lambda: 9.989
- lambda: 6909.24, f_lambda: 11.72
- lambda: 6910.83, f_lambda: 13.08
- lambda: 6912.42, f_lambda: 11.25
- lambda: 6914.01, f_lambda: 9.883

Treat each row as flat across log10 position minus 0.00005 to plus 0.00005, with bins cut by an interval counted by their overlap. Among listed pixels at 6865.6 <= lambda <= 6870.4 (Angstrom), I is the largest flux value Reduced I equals 12.22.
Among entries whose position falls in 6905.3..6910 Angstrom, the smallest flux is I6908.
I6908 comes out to 9.989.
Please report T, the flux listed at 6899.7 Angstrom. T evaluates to 10.51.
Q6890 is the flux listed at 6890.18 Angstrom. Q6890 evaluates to 12.16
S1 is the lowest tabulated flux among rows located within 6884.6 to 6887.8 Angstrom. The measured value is 11.77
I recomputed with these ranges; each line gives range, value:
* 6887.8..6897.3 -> 12.33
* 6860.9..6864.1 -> 11.52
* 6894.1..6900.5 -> 11.36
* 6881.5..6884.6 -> 11.26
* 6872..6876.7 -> 11.85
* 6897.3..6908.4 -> 12.34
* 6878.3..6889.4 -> 11.81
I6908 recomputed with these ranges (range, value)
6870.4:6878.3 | 11.55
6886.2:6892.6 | 11.42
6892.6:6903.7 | 10.51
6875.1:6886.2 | 10.03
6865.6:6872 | 11.62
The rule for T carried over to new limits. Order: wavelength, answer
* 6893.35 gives 11.98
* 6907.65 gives 9.989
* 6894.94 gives 10.8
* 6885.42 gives 11.77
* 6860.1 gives 11.61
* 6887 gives 11.81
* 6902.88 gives 11.23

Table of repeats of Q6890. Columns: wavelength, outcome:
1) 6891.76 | 12.33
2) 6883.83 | 11.26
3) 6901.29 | 10.89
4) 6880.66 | 11.48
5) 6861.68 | 11.52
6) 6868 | 11.62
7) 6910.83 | 13.08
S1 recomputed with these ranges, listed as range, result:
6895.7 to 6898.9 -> 11.1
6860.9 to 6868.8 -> 8.859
